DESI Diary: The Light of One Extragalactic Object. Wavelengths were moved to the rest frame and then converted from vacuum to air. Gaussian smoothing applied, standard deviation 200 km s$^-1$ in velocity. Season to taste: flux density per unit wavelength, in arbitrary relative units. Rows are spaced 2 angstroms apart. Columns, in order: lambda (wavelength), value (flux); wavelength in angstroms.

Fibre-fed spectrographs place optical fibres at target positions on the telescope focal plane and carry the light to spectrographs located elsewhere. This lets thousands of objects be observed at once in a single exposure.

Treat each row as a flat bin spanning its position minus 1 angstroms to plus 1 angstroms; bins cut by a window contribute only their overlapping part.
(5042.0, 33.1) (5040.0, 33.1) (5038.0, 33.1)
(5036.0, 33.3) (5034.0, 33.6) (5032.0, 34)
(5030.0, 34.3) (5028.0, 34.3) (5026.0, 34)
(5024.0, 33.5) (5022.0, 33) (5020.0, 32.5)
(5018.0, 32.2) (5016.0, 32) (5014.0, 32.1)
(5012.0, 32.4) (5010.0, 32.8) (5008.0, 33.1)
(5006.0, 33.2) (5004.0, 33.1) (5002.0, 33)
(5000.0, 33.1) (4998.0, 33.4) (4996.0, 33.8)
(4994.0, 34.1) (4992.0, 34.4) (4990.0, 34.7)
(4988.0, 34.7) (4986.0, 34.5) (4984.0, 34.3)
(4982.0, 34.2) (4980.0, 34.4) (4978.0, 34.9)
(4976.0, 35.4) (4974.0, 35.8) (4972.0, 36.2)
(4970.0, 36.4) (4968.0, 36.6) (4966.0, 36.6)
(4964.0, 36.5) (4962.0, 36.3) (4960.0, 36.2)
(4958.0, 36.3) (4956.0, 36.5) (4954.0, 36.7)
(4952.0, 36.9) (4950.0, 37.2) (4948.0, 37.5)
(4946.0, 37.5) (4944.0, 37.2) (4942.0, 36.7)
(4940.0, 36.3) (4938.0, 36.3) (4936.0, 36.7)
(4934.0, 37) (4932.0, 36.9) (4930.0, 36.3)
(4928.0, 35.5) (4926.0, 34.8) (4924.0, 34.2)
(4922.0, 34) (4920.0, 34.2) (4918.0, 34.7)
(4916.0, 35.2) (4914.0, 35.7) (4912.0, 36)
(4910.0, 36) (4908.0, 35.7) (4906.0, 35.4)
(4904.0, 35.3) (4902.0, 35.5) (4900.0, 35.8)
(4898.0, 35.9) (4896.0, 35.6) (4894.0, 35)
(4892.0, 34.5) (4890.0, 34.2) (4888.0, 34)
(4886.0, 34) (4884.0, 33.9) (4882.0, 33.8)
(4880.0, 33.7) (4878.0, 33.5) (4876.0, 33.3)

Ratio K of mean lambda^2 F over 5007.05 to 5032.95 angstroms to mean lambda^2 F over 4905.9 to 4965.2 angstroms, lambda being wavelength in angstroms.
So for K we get 0.95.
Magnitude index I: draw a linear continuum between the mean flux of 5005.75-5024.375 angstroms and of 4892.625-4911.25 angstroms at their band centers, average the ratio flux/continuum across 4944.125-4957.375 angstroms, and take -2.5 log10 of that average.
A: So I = -0.08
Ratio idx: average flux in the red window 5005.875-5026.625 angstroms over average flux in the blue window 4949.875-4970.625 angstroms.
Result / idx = 0.9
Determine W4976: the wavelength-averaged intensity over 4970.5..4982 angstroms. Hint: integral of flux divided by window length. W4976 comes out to 35.3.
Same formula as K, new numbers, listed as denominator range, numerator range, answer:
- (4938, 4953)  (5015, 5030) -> 0.92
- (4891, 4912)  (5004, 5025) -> 0.96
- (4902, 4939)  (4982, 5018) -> 0.97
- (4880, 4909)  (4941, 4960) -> 1.08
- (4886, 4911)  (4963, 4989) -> 1.04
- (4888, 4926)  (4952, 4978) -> 1.06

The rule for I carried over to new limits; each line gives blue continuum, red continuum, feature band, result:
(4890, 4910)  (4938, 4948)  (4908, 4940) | 0.02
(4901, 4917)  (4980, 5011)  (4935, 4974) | -0.06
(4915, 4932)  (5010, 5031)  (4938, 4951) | -0.07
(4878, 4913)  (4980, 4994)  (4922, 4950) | -0.05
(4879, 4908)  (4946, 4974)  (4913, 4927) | 0.03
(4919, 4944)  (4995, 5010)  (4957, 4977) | -0.05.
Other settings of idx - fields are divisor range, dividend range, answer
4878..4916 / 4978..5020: 0.96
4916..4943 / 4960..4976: 1.02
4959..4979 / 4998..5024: 0.91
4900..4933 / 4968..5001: 0.98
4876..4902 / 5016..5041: 0.97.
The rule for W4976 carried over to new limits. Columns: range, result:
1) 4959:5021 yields 34.3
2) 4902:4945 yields 35.7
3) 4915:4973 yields 36.2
